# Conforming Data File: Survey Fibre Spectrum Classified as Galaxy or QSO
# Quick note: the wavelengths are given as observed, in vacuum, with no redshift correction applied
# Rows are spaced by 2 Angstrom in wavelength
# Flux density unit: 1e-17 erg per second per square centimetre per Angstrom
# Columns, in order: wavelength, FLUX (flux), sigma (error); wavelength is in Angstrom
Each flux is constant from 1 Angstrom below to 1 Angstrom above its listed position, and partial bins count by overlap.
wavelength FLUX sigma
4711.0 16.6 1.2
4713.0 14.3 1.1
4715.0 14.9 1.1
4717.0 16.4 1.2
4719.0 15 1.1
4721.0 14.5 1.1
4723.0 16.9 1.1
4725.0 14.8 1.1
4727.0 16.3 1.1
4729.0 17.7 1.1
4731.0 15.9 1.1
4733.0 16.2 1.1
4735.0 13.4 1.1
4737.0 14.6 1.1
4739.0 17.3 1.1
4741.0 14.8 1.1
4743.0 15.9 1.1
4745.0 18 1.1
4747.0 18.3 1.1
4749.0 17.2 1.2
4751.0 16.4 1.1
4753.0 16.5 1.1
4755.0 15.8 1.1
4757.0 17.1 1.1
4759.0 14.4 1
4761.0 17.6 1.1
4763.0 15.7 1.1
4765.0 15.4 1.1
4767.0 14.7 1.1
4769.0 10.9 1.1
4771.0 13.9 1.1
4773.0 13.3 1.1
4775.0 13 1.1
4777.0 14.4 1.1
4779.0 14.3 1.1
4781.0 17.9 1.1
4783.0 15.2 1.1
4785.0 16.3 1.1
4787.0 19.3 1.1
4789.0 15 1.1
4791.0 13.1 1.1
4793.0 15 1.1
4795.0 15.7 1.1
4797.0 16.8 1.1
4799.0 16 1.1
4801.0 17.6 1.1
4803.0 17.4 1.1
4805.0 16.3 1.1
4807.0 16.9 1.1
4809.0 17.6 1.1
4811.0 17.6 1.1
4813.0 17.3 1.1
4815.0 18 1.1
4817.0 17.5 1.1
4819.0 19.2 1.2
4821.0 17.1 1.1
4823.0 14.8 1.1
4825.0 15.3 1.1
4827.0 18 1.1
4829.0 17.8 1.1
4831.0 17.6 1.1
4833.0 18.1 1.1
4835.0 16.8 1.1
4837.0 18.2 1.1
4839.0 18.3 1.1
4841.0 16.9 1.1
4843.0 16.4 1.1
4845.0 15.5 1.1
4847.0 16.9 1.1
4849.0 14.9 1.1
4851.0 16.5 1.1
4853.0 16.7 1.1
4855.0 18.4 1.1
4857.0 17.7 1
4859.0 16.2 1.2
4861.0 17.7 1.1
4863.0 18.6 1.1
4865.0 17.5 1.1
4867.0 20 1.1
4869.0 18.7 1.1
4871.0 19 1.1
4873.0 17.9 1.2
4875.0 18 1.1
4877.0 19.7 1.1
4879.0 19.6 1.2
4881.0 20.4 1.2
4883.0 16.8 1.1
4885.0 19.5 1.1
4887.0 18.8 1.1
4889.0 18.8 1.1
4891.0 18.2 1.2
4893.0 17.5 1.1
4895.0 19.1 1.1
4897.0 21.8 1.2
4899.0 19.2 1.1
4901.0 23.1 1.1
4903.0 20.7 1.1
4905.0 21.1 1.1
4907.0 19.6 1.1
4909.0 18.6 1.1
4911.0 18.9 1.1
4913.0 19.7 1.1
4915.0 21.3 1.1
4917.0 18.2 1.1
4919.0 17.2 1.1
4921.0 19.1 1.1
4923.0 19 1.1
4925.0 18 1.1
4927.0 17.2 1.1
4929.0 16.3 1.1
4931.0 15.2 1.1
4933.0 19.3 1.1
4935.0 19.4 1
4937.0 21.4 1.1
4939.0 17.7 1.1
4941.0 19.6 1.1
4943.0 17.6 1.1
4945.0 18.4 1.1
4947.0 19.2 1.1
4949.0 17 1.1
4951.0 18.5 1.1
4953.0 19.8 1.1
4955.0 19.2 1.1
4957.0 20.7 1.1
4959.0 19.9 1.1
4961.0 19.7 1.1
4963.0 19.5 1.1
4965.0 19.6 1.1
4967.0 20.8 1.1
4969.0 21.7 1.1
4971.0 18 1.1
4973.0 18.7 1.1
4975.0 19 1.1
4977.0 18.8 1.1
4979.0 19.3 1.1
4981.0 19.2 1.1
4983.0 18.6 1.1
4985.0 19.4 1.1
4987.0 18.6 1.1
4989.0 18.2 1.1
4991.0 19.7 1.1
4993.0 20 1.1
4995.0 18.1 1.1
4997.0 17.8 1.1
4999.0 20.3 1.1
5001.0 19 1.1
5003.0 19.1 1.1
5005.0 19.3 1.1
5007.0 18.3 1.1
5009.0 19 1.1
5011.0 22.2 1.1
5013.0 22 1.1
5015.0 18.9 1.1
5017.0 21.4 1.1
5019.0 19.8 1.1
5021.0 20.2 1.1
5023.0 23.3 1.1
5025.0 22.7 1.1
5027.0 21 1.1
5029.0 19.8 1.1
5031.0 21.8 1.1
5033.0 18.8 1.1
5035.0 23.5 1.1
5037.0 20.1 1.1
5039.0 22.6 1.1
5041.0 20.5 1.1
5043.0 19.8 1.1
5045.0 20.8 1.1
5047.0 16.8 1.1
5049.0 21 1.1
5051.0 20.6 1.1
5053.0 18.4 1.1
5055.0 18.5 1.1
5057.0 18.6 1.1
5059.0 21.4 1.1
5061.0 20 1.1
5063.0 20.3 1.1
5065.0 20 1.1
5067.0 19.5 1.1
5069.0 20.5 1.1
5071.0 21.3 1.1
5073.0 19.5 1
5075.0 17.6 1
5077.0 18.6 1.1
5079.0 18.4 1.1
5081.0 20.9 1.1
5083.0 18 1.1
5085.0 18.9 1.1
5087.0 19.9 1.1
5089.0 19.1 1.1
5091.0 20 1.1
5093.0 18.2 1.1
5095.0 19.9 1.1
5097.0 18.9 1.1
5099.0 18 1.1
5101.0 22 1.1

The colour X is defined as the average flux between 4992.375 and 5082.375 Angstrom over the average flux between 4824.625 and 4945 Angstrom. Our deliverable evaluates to 1.1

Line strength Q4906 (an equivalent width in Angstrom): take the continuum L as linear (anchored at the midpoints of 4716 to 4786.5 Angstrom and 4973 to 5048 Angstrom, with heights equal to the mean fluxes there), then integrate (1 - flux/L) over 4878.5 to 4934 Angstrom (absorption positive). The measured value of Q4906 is -2.5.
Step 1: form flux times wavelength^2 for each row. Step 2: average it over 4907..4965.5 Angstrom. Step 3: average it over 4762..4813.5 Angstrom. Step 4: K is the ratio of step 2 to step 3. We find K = 1.3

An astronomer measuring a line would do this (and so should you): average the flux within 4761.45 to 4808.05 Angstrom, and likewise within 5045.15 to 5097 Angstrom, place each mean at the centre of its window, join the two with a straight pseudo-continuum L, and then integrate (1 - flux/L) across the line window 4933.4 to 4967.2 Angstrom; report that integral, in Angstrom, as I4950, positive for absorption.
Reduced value -2.9 Angstrom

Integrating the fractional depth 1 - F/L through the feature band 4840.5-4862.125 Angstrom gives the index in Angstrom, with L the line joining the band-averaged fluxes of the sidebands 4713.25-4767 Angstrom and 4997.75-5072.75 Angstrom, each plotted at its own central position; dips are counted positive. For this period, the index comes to 1.1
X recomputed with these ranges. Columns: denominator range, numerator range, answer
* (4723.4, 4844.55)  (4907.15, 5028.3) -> 1.19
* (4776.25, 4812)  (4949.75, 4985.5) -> 1.20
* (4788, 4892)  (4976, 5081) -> 1.14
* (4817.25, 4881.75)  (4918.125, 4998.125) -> 1.07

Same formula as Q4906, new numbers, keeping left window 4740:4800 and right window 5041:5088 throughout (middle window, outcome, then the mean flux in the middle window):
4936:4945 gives -0.6 Angstrom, 19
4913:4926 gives -0.9 Angstrom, 18.9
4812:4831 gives -1.1 Angstrom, 17.2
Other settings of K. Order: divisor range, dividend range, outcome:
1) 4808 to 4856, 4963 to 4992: 1.19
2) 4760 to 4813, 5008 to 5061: 1.45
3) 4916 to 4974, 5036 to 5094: 1.09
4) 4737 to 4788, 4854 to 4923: 1.27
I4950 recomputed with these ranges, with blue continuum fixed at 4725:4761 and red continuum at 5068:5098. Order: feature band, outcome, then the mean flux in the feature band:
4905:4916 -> -1.25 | 19.8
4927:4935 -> 0.29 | 17.3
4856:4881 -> -1.58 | 18.5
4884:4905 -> -2.55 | 19.7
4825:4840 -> -0.55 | 17.7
